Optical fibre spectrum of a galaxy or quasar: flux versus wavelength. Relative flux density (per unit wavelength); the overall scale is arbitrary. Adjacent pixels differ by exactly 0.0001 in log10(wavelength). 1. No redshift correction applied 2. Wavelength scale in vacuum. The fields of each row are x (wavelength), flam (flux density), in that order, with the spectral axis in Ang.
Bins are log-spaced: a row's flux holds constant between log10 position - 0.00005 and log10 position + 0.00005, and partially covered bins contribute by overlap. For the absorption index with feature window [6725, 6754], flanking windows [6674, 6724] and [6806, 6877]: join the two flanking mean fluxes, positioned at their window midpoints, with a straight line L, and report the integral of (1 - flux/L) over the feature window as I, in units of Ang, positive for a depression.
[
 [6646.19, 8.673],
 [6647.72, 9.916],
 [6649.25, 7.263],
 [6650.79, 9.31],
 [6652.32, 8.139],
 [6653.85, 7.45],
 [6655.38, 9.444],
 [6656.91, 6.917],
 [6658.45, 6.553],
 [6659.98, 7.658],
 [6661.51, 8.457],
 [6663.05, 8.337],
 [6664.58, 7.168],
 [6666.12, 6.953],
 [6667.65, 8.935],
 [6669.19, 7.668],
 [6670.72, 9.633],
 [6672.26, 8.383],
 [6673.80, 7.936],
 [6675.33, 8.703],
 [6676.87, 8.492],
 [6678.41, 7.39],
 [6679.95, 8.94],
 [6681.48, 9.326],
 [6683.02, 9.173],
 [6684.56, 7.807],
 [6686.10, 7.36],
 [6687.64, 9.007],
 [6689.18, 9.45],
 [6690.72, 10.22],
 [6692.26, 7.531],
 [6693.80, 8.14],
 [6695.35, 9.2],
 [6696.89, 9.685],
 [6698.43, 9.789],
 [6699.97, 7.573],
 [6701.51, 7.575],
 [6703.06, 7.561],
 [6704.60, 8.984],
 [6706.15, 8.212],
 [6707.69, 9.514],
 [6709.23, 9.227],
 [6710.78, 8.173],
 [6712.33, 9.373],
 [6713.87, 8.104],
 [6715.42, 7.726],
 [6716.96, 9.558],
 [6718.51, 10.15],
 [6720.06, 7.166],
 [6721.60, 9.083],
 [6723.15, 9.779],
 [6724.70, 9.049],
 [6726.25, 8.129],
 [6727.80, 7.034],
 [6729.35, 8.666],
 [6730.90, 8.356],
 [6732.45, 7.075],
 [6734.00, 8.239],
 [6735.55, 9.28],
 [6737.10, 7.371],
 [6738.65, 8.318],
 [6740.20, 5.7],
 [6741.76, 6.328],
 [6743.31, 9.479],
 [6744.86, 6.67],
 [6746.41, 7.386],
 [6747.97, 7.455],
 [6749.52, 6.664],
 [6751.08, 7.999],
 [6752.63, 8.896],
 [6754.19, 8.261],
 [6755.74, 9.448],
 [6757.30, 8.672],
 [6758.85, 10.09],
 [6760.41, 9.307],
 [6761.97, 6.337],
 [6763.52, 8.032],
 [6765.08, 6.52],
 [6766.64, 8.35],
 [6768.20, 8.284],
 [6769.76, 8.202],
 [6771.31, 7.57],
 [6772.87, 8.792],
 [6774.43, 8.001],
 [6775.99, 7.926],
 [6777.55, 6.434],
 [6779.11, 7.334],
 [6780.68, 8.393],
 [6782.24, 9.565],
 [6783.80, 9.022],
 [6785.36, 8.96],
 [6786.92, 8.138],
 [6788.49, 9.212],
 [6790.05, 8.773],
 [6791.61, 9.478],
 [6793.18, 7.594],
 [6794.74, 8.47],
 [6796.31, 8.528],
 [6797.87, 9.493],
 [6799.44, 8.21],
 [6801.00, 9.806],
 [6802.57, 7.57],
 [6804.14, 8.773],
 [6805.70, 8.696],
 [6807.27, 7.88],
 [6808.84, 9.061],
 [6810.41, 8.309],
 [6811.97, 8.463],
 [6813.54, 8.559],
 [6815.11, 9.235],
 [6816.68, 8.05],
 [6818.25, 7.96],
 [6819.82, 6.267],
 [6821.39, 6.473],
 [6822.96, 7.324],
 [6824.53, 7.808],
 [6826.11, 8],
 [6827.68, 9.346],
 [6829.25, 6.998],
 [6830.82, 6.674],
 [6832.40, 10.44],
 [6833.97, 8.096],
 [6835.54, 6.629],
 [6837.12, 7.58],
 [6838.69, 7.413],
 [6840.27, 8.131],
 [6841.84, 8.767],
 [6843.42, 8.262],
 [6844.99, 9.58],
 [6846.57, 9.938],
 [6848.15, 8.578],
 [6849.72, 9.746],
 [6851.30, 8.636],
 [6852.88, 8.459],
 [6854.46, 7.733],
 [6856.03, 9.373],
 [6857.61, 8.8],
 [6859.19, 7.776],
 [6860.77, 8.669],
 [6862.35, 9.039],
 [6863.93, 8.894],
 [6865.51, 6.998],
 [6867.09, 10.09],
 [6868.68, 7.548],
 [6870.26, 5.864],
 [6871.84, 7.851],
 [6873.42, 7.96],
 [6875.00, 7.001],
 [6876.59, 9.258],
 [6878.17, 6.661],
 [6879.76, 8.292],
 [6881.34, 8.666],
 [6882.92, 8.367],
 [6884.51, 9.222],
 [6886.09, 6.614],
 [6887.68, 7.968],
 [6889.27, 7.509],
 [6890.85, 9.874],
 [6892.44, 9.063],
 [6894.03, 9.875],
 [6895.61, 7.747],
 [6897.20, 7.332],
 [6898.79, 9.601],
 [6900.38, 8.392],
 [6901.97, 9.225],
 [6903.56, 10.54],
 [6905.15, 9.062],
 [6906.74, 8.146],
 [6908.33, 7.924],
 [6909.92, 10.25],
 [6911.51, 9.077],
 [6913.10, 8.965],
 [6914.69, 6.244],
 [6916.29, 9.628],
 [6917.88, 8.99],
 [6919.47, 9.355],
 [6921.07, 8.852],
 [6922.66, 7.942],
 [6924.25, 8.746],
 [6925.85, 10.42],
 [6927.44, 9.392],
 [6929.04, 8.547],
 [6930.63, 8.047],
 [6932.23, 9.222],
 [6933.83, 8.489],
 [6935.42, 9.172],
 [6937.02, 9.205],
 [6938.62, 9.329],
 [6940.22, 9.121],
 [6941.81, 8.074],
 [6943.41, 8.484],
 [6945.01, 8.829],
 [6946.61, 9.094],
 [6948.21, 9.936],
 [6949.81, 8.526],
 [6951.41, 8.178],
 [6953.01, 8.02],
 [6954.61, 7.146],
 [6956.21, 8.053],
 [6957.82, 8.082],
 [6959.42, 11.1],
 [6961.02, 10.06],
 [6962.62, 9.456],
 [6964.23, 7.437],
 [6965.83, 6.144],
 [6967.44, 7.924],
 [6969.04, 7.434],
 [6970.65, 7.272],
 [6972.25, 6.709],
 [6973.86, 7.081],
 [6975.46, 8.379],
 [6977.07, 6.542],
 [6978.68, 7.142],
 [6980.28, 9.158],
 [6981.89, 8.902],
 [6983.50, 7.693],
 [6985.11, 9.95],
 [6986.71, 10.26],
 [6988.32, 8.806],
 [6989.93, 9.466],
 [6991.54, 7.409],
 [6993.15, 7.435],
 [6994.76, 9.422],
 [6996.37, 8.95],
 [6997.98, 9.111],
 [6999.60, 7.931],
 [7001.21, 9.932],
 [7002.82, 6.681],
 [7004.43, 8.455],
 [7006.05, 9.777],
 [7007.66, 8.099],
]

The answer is 2.7 Ang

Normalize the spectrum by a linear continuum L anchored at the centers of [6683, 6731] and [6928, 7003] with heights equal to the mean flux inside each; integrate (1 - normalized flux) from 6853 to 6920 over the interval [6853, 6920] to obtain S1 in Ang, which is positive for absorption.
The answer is 0.5 Ang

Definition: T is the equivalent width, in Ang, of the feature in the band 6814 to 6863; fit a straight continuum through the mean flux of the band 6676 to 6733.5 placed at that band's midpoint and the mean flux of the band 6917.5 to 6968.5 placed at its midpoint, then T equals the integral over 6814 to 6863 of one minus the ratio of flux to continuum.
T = 2.3 Ang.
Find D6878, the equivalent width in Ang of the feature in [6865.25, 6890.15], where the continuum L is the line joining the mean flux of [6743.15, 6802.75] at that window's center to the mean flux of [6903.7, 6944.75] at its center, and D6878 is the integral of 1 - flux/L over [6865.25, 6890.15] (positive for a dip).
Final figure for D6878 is 2.3 Ang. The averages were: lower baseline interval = 8.29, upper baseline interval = 8.86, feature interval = 7.89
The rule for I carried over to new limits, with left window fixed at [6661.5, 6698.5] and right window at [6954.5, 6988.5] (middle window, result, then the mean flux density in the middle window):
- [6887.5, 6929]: -2.84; 8.86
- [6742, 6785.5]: 1.69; 8.11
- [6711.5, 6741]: 0.54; 8.32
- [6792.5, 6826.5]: 0.74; 8.21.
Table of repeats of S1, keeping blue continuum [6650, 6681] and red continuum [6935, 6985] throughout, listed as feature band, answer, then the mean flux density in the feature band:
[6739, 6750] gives 1.4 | 7.16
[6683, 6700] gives -1.3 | 8.78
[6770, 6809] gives -1.1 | 8.45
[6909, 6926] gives -1.2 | 8.89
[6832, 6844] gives 0.2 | 8.09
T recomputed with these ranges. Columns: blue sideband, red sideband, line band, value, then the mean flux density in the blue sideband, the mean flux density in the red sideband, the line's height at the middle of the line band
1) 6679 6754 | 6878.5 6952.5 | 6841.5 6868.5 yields -0.4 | 8.36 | 8.76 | 8.64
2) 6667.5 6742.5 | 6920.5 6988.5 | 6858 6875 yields 0.9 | 8.45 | 8.52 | 8.49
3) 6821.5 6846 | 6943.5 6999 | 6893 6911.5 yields -1.6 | 8.04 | 8.38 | 8.21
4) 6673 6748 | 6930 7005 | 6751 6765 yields -0.1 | 8.38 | 8.45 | 8.4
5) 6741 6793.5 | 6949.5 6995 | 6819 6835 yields 0.9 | 8.17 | 8.23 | 8.19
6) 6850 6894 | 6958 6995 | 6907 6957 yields -2.8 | 8.27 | 8.29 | 8.28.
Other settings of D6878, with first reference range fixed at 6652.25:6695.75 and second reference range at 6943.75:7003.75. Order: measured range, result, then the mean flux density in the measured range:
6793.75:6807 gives -0.5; 8.65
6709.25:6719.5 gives -0.7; 8.83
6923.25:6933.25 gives -0.8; 9.02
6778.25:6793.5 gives -0.6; 8.66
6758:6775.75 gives 0.4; 8.13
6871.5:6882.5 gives 0.5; 7.98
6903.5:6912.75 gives -0.8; 9.05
